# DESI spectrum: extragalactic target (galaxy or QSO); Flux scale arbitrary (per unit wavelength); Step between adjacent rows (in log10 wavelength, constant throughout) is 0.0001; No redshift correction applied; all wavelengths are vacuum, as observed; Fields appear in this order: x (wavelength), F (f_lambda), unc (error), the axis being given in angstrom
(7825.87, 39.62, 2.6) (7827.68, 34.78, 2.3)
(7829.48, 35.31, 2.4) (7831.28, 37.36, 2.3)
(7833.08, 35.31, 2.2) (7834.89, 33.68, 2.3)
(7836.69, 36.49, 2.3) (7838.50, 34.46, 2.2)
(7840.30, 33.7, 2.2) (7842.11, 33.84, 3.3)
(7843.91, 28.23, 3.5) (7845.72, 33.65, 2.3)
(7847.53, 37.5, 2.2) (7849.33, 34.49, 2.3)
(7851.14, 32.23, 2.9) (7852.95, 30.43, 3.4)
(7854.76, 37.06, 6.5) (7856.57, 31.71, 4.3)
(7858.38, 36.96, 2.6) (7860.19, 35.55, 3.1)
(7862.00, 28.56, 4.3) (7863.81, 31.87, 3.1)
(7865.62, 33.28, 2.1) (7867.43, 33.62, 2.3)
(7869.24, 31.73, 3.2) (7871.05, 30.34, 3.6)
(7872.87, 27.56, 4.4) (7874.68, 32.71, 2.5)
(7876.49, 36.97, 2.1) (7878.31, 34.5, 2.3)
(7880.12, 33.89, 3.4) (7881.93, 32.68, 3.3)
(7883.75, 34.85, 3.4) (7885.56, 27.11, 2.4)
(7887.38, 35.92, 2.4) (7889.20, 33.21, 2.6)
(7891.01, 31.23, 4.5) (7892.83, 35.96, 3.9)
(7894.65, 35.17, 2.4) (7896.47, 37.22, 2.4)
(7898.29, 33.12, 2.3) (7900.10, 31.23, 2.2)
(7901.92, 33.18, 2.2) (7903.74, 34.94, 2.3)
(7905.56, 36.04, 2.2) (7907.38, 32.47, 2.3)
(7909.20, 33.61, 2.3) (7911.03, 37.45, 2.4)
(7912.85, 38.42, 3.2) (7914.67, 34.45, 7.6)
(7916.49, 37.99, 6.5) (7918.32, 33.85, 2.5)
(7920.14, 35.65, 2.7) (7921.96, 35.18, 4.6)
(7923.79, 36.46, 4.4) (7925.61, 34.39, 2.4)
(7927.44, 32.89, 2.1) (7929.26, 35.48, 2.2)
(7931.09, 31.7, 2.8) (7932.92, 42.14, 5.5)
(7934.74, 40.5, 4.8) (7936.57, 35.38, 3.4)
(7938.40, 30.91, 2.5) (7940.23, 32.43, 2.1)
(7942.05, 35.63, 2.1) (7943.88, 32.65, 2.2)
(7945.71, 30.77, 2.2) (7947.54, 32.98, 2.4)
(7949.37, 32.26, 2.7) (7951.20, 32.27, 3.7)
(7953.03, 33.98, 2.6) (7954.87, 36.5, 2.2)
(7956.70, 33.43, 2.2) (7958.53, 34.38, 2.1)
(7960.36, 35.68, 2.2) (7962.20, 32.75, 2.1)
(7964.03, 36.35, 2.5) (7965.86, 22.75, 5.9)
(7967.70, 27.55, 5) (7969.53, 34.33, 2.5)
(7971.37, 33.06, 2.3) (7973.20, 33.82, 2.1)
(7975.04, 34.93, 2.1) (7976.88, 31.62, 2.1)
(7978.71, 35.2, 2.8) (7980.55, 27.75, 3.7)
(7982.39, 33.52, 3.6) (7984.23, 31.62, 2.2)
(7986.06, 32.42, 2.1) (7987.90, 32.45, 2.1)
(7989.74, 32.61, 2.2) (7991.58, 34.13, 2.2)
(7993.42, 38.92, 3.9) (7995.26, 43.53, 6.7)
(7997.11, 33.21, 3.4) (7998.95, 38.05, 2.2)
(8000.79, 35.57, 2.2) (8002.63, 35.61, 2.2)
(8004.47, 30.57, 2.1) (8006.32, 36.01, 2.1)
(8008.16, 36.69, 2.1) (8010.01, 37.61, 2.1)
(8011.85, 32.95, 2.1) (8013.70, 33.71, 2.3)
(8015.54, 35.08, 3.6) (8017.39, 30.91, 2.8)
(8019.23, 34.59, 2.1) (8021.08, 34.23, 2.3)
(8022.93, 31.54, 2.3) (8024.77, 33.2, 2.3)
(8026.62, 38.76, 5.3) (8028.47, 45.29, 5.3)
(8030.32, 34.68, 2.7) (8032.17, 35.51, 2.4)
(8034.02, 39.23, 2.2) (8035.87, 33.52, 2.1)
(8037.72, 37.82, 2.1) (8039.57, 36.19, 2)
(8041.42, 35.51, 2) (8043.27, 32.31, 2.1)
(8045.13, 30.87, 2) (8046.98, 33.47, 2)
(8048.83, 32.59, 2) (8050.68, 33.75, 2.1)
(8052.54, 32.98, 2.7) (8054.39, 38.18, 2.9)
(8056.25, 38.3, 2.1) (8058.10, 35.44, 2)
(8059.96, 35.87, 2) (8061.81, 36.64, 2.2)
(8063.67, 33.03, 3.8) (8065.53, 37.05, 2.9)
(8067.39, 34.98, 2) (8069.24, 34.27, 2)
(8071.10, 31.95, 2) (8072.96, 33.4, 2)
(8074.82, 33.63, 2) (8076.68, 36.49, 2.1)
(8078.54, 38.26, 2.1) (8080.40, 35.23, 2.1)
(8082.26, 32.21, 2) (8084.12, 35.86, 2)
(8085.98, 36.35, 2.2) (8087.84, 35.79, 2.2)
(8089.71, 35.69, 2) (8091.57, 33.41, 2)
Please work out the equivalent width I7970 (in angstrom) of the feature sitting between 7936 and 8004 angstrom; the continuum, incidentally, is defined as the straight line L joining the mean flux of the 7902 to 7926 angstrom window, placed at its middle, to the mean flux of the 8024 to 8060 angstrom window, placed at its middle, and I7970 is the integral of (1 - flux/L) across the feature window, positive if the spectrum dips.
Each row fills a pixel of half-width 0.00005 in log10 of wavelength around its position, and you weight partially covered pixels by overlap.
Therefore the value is 3.8 angstrom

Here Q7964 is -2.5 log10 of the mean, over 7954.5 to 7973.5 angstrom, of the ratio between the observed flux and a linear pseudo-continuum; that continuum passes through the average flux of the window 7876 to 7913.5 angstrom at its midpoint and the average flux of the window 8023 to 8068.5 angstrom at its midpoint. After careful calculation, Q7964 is 0.07 mag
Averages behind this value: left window 34.2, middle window 32.7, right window 35.6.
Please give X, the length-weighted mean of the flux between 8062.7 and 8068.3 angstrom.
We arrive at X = 35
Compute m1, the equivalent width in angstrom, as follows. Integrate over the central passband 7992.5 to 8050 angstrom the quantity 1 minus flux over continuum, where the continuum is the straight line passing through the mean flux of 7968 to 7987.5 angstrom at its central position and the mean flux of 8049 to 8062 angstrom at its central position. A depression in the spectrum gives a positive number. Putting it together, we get -1.8 angstrom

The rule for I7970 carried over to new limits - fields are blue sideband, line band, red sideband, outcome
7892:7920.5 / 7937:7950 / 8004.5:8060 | 0.9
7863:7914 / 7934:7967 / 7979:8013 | 0.8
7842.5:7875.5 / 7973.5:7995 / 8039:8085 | 0.3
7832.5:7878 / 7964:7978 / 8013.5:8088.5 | 1.1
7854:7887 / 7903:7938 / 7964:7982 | -3.7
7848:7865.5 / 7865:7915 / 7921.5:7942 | 0.7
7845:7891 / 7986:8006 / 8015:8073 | -0.5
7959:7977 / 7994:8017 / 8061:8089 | -1.6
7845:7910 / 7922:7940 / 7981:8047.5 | -0.7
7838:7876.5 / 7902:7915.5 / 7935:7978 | -0.9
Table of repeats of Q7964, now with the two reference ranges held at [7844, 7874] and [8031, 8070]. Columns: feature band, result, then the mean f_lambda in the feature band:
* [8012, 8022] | 0.03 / 33.6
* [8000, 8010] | -0.02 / 35.1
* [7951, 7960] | -0.01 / 34.4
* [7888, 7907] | -0.03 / 34.1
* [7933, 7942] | -0.06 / 35.6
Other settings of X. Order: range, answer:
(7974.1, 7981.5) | 32.4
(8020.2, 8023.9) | 32.9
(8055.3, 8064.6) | 35.8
